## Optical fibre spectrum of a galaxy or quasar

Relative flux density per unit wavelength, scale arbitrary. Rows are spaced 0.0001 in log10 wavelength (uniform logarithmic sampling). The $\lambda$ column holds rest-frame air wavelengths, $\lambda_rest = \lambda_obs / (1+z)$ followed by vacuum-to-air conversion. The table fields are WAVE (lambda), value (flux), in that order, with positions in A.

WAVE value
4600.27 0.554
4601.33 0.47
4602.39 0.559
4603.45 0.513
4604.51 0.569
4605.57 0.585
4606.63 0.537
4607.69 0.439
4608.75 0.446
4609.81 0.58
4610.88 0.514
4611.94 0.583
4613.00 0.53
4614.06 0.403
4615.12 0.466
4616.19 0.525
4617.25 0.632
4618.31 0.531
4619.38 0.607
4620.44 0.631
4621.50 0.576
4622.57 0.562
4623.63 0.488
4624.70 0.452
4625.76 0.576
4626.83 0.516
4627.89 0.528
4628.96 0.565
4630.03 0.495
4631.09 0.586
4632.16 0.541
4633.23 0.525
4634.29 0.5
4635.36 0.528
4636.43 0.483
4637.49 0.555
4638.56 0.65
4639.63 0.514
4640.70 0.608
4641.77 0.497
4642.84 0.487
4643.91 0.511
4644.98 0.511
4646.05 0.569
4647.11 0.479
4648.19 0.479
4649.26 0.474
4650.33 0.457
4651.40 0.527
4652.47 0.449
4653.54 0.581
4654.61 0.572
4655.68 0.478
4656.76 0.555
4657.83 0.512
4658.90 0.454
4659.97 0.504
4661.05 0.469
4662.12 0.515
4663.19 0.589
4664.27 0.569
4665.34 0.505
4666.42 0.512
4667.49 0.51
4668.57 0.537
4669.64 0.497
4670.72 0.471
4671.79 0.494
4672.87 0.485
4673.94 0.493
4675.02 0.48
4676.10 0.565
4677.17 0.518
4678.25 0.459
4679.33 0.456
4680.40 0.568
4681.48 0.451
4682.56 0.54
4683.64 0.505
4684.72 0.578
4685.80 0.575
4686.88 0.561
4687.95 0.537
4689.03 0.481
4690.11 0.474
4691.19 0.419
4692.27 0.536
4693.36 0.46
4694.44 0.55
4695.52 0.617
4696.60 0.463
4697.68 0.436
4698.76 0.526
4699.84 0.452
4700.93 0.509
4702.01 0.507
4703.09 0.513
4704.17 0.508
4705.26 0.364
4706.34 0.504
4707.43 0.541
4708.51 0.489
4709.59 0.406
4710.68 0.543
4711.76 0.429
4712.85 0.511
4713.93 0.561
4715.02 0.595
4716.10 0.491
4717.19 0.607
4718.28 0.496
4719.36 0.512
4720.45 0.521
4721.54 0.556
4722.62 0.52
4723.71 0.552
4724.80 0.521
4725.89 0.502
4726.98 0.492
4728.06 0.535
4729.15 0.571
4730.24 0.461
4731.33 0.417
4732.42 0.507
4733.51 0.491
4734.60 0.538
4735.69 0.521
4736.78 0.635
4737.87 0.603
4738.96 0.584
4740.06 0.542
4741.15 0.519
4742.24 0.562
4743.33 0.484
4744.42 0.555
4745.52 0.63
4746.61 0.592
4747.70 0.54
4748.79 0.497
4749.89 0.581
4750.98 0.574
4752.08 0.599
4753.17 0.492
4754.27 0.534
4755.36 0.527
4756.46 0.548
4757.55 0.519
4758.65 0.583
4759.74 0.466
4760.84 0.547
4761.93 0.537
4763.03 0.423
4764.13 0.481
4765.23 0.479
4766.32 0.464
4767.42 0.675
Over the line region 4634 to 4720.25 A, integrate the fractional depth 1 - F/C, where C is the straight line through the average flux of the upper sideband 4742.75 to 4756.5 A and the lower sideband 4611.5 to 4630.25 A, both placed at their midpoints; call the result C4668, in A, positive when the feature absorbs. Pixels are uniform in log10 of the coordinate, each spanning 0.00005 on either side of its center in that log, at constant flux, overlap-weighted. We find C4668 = 5.1 A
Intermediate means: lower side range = 0.537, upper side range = 0.55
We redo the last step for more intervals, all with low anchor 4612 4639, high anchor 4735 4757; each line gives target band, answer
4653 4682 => 1.78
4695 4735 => 3.21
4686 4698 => 0.91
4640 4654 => 0.83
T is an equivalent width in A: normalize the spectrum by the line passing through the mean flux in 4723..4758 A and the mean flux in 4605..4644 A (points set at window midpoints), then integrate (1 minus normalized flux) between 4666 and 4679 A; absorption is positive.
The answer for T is 0.8 A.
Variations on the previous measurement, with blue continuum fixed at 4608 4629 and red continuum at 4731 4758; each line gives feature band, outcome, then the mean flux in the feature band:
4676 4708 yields 2.1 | 0.505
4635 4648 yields 0.1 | 0.531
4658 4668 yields 0.4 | 0.514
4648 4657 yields 0.5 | 0.508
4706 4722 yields 0.7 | 0.517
